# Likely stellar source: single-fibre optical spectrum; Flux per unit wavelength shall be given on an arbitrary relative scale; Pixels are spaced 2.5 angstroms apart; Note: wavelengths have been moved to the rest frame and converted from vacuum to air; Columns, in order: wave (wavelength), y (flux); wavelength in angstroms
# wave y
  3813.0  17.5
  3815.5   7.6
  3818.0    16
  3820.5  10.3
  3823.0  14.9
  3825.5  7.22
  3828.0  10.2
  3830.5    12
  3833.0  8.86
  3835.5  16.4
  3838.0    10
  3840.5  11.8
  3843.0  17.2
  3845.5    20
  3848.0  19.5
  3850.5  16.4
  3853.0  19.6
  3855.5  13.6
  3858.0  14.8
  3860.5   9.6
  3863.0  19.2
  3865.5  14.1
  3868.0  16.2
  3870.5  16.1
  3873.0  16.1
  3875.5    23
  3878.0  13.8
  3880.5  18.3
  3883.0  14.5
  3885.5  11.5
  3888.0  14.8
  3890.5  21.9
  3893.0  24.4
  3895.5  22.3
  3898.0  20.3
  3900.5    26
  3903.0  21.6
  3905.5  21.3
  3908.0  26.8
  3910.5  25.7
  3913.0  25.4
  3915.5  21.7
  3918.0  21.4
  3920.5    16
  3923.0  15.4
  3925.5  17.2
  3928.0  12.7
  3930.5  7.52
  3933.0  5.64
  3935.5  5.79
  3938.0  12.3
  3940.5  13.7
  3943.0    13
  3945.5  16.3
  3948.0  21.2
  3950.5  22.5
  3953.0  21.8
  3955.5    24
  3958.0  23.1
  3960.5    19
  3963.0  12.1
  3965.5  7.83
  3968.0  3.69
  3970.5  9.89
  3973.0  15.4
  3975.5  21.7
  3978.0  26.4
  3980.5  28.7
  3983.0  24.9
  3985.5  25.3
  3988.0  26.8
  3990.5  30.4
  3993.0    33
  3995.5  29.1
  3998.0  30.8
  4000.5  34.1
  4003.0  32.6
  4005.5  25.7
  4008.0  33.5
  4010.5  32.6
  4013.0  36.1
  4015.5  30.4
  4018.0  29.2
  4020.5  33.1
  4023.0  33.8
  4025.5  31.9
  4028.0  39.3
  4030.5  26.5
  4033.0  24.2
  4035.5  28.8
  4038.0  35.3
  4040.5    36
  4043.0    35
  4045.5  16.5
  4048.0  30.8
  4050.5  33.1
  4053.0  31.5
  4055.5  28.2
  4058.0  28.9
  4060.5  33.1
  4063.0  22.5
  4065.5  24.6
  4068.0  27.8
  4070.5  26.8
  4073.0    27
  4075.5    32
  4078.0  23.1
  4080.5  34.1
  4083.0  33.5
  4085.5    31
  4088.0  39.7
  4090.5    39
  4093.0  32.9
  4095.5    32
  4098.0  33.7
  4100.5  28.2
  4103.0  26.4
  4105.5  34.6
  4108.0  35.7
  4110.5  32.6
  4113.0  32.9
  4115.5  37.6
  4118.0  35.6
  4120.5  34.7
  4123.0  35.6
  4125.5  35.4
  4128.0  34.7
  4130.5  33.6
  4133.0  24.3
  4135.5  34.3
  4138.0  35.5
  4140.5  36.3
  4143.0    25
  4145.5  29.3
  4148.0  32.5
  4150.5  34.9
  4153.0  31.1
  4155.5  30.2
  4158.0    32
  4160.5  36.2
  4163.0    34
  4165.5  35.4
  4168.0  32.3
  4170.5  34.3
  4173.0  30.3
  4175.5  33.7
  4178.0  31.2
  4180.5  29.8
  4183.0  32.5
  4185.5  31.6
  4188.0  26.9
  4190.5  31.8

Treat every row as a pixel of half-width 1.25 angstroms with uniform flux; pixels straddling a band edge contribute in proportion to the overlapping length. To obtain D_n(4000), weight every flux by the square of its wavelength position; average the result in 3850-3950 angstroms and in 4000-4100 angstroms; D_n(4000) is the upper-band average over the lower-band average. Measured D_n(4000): 1.94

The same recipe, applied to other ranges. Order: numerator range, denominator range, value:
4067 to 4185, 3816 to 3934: 2.22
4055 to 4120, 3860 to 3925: 1.80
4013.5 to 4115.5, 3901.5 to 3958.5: 1.86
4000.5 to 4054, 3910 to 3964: 1.94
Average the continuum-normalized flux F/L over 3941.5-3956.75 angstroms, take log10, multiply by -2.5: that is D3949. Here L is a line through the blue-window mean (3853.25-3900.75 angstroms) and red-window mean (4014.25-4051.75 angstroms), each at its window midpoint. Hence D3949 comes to 0.20 mag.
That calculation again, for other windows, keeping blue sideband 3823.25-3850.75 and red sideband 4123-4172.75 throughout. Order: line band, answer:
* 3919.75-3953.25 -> 0.365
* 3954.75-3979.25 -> 0.313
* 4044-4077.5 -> -0.020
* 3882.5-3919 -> -0.218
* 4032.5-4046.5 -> -0.147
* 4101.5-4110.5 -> -0.070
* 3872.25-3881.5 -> -0.121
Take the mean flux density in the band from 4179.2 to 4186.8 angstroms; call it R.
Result 31.3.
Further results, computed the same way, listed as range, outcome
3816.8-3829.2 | 11.7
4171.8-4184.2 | 31.5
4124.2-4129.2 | 35.1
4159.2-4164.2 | 35.1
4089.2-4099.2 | 34.4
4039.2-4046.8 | 29.2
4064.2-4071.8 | 26.4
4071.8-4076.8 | 29.5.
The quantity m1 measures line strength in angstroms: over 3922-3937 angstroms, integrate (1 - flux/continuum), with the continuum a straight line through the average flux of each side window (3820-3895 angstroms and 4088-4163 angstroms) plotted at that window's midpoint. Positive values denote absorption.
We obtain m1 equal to 7.0 angstroms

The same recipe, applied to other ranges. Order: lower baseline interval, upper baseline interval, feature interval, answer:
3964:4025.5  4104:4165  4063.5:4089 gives 0.71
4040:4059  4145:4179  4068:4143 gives -3.28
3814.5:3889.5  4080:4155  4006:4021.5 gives -3.76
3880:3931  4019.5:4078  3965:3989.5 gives 5.23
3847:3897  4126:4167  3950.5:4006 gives 0.49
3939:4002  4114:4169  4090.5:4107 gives -0.94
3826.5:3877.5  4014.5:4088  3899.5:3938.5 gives 4.25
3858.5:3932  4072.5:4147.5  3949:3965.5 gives 2.18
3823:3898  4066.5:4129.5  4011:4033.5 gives -3.87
